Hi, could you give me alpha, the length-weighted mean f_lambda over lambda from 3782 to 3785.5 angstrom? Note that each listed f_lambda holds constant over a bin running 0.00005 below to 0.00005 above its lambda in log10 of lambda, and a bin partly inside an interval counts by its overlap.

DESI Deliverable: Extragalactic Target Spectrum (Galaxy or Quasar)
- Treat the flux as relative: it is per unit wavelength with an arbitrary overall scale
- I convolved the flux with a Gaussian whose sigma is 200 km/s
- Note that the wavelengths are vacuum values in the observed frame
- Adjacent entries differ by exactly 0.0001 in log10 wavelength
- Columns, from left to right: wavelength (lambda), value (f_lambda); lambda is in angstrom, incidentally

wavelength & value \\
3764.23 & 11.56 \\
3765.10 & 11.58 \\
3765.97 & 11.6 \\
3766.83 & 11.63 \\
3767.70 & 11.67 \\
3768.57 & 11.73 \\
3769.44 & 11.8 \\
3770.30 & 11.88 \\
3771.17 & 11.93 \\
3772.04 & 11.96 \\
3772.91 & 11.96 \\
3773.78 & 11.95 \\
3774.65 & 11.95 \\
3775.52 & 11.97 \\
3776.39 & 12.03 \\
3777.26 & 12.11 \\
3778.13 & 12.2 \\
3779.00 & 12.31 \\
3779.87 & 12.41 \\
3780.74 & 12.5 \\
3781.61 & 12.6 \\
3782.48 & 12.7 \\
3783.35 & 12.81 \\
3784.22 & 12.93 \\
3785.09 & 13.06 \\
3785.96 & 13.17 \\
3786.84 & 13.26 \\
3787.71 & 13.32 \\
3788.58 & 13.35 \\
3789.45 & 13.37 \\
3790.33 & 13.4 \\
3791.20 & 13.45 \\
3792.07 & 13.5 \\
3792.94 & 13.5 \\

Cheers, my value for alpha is 12.9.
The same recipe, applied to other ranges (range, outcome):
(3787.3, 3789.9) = 13.3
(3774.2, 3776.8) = 12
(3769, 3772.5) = 11.9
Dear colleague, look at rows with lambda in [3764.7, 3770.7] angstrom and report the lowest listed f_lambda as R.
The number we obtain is 11.58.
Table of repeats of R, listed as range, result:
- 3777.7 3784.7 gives 12.2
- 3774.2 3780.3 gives 11.95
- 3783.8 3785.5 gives 12.93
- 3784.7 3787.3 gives 13.06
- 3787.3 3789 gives 13.32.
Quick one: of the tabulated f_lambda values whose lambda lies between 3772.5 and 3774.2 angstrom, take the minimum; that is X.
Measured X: 11.95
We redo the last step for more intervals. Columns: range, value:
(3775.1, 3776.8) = 11.97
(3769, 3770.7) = 11.8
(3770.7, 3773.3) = 11.93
